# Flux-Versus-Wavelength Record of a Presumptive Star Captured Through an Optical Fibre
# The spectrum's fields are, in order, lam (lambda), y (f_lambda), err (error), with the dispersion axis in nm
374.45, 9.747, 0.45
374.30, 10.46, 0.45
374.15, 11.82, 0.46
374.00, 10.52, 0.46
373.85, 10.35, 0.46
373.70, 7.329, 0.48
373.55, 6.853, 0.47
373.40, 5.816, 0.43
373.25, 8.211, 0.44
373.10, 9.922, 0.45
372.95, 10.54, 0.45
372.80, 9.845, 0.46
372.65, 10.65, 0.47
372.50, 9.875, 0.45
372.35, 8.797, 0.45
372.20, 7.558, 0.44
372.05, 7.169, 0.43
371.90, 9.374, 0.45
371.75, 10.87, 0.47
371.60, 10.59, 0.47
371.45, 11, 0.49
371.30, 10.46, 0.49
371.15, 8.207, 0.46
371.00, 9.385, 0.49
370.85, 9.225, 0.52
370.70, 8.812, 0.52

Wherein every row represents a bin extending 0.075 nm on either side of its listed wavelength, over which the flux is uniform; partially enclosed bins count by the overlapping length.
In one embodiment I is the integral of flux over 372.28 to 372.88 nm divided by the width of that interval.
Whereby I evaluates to 9.81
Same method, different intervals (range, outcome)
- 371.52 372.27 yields 9.14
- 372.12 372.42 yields 8.15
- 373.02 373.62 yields 7.73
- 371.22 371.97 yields 10.5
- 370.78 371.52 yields 9.65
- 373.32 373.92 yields 7.57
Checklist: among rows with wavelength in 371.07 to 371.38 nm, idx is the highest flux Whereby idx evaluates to 10.46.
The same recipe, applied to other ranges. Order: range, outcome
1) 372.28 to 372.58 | 9.875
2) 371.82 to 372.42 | 9.374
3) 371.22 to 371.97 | 11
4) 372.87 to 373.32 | 10.54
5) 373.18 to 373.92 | 10.35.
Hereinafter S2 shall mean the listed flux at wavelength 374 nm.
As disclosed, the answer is 10.52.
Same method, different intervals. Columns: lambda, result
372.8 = 9.845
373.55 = 6.853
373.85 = 10.35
